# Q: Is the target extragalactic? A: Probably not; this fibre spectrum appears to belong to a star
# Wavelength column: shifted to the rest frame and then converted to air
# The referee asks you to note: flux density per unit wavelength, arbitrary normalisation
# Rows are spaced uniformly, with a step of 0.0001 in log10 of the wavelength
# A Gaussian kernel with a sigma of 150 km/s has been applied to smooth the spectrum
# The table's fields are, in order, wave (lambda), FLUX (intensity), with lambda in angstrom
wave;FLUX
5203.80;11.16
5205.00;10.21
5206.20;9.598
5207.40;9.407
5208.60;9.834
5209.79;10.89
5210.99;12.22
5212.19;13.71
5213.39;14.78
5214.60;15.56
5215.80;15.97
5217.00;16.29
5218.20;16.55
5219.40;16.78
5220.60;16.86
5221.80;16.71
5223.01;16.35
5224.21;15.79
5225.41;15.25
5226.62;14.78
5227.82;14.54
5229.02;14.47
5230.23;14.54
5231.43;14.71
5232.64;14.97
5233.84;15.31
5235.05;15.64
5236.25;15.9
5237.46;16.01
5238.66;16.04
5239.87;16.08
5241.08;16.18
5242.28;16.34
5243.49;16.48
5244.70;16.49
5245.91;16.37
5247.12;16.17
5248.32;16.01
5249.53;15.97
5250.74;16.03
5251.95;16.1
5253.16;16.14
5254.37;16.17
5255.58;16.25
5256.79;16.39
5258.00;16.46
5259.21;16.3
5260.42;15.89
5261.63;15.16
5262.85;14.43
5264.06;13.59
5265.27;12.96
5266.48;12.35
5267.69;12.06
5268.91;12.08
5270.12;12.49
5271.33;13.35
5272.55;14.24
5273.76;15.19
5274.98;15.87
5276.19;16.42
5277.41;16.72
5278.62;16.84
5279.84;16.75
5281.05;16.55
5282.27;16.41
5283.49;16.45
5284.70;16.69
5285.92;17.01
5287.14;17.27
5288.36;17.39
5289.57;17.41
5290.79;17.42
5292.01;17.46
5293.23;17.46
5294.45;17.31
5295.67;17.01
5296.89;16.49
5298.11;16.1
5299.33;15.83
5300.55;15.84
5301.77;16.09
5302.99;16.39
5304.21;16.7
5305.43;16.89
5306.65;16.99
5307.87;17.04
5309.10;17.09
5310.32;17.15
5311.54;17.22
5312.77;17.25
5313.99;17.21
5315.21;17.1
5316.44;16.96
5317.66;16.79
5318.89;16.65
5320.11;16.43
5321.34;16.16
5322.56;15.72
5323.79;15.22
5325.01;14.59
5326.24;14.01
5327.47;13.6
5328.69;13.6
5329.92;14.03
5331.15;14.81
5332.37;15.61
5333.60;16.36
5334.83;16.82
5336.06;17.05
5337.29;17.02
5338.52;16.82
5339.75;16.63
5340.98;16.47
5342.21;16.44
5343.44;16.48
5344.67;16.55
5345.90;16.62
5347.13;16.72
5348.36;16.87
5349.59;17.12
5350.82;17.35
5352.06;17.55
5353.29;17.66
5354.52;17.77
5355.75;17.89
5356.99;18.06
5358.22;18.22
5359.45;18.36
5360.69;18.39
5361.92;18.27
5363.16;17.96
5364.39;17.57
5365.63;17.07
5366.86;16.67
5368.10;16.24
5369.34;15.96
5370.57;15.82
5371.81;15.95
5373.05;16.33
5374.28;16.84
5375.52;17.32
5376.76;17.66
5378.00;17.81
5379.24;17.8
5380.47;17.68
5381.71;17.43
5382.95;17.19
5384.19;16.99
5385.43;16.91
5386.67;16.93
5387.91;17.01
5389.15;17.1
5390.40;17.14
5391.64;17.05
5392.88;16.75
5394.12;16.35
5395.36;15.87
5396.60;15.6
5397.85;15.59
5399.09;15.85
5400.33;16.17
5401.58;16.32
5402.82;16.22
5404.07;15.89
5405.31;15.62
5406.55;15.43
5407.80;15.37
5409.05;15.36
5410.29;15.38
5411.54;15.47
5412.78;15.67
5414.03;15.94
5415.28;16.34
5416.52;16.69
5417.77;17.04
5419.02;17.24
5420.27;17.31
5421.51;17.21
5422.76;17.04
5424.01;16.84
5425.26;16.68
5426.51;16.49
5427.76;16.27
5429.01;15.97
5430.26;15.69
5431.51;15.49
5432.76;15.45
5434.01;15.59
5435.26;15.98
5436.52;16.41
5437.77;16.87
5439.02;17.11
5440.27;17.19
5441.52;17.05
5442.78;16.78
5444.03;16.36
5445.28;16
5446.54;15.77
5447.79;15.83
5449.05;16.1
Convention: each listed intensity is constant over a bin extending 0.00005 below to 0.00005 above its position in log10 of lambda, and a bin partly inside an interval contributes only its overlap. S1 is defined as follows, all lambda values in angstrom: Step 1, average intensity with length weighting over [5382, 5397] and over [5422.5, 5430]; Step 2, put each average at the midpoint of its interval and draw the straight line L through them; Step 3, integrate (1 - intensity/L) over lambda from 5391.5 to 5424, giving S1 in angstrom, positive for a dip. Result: 0.9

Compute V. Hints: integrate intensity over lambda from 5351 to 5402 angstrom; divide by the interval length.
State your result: 17.1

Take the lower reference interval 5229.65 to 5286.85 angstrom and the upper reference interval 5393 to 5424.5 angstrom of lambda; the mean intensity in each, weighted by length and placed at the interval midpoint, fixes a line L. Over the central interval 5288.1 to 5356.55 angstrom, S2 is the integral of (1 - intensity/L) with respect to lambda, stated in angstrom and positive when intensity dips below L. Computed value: -3.2 angstrom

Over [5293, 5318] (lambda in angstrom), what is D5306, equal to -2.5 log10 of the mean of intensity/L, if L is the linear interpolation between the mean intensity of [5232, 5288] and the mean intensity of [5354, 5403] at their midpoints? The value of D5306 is -0.04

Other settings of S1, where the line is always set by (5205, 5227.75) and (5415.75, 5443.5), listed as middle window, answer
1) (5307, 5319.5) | -1.5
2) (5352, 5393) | -3.5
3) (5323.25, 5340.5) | 0.0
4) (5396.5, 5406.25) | 0.2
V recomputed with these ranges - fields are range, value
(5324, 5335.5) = 14.9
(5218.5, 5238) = 15.6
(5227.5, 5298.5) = 15.7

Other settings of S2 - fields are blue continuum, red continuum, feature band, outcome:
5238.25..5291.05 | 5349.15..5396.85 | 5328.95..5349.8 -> 0.5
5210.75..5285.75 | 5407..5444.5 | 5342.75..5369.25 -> -2.3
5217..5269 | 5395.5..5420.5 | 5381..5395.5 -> -0.9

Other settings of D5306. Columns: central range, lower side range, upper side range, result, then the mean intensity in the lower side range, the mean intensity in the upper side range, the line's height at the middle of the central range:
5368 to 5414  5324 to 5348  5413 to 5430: -0.006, 15.8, 16.6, 16.3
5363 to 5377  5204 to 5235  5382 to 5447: -0.057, 14.2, 16.4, 15.9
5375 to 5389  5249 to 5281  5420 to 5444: -0.082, 15.1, 16.5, 16.1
